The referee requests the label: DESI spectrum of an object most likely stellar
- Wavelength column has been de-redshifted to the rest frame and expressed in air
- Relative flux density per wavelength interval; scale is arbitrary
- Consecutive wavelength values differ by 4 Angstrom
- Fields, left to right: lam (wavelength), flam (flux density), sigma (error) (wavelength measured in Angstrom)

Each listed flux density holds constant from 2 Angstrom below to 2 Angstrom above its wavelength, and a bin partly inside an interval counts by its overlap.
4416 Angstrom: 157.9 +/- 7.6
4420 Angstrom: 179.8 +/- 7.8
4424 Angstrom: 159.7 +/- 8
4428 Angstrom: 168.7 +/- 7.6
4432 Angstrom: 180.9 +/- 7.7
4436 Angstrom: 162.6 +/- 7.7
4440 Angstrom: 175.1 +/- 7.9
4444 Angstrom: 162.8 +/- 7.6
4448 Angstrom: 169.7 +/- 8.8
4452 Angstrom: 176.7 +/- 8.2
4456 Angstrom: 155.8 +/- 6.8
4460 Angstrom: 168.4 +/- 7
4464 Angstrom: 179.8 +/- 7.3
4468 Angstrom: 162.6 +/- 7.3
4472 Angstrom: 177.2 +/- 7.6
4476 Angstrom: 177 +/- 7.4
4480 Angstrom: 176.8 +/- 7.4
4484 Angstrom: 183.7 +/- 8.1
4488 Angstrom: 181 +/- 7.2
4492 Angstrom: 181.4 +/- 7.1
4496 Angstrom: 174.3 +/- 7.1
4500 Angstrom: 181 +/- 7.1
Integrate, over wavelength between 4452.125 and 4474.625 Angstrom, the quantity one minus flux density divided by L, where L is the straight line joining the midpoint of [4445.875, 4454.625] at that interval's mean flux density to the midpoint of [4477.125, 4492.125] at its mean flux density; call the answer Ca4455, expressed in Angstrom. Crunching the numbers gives 0.7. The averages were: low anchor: 172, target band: 170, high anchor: 180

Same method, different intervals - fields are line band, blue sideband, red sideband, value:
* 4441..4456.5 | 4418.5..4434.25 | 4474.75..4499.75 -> 0.60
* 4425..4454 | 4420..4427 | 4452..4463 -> -0.69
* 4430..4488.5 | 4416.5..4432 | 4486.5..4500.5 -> 0.70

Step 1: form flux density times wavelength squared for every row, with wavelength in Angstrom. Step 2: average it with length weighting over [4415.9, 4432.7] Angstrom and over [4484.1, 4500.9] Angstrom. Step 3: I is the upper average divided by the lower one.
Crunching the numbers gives 1.1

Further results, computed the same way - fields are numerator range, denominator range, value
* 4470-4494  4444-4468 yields 1.08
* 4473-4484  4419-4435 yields 1.07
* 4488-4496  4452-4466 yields 1.08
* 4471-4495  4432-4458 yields 1.09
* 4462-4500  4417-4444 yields 1.07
